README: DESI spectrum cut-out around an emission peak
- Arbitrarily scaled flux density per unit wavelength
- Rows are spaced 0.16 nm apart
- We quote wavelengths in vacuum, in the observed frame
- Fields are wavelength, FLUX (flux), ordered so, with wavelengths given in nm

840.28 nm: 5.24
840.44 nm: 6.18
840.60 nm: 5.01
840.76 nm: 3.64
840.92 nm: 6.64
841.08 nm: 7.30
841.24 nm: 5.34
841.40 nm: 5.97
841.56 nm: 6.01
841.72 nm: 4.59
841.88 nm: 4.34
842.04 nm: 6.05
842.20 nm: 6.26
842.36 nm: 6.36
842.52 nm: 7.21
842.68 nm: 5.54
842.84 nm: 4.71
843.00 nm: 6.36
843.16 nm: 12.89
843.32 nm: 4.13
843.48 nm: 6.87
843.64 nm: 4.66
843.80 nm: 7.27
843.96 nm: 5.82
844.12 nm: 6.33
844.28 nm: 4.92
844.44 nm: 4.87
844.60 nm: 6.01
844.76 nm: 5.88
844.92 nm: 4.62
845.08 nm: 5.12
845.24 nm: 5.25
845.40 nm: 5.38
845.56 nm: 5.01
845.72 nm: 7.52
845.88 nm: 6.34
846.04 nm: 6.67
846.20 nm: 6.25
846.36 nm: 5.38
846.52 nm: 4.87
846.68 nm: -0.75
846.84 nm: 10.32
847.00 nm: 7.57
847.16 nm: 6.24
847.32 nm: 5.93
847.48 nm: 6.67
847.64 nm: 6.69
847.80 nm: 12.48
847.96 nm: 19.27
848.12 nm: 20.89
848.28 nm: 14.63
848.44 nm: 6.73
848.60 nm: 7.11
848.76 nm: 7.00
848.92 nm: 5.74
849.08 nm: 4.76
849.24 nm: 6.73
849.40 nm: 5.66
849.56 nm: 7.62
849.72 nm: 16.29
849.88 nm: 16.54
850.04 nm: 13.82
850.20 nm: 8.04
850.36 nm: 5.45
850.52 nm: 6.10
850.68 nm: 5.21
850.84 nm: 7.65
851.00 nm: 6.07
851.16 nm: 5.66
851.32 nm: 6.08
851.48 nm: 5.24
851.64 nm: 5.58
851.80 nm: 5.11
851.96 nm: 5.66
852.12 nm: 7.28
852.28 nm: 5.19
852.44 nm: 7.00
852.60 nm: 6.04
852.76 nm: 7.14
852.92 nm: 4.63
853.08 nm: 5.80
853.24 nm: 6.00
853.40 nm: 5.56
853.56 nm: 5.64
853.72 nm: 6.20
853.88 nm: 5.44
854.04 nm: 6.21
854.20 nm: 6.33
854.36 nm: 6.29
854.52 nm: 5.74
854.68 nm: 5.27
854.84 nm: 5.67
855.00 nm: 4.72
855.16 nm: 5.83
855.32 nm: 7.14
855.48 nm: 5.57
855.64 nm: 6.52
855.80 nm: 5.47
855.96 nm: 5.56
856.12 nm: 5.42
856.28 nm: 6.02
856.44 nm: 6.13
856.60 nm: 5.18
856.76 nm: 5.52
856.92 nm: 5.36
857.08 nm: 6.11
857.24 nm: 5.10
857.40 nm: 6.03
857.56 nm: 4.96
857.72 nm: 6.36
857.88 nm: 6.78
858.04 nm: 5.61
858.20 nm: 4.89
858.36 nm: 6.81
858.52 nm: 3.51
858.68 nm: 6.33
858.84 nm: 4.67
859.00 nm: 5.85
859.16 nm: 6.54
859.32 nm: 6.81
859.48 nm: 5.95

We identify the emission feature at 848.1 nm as [S II] 6716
